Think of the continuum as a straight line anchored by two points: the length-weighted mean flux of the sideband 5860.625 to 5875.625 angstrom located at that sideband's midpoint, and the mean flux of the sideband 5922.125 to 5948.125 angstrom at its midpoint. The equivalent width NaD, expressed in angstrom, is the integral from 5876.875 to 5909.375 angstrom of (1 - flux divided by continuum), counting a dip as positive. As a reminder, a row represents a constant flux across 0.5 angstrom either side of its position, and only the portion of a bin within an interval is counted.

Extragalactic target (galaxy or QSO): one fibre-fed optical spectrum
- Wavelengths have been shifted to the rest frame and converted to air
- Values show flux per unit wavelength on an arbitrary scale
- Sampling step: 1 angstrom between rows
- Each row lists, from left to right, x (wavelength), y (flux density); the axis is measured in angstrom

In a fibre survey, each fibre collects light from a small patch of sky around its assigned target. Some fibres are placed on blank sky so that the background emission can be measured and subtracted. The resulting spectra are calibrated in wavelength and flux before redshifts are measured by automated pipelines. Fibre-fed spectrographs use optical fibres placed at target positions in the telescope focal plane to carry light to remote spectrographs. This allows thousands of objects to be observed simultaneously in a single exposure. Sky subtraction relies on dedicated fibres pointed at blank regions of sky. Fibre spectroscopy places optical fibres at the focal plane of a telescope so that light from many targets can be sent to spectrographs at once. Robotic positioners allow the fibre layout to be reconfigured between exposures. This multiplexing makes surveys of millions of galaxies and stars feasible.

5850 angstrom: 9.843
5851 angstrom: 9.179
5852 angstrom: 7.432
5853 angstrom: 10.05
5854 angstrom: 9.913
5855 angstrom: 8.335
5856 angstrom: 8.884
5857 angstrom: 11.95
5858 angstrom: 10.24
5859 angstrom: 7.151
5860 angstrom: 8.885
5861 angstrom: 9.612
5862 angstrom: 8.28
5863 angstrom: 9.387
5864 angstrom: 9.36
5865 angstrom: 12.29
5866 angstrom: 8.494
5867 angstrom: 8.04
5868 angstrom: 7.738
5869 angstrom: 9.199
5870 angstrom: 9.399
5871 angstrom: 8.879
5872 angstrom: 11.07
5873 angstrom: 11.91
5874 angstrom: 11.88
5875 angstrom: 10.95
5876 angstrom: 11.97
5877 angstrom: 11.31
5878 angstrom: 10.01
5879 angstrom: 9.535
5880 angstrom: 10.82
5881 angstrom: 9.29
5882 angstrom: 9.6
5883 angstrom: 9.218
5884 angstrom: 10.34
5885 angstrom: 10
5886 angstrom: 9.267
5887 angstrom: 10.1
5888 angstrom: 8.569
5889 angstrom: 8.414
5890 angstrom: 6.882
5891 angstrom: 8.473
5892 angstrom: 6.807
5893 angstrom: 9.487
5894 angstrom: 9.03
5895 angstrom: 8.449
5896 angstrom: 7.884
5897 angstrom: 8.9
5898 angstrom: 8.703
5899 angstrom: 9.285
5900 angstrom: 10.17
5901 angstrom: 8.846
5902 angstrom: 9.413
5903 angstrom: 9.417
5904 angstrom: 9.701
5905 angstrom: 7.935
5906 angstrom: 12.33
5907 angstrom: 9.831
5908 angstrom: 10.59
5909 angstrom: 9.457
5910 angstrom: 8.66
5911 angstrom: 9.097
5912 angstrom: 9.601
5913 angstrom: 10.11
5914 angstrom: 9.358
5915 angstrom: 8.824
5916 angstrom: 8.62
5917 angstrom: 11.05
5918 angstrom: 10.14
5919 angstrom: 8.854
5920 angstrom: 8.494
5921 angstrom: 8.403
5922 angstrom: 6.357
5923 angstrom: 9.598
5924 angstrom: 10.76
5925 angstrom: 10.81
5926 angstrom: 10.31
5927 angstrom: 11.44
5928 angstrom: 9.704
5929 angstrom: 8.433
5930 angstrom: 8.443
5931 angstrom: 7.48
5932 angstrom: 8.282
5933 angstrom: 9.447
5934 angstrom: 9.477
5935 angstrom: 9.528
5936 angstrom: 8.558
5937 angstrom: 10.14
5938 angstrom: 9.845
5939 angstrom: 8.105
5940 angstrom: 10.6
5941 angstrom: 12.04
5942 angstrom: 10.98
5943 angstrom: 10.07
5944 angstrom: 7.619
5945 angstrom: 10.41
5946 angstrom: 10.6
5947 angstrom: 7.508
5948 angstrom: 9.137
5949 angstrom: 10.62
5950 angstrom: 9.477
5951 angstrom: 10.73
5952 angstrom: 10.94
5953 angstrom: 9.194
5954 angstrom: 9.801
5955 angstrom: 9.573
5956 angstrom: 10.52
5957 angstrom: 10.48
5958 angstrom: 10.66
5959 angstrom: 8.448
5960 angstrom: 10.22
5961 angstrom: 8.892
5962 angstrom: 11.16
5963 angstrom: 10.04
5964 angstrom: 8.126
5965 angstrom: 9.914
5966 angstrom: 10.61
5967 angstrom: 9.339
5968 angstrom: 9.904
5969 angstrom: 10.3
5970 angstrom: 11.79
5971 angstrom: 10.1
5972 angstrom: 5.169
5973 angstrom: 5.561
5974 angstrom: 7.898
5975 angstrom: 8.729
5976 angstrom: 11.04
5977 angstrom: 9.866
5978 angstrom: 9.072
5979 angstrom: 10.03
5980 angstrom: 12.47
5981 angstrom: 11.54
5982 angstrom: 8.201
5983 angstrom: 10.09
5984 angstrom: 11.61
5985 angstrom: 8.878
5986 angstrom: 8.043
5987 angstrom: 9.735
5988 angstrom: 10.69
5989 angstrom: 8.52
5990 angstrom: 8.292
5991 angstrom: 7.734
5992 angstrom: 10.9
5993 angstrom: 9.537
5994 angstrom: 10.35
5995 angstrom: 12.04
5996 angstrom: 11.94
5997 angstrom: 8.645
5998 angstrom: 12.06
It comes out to 1.3 angstrom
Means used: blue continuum 9.79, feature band 9.31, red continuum 9.55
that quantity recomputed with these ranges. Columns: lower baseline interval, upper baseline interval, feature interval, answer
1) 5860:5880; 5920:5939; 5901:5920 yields -0.20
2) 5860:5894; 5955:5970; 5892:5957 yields 2.07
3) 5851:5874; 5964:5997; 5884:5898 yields 1.16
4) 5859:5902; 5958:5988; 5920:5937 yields 0.55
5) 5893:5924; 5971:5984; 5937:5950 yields -0.74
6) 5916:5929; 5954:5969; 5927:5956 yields 0.42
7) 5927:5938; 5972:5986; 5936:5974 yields -1.69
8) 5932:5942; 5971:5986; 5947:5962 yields -0.51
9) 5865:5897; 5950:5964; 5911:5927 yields 0.42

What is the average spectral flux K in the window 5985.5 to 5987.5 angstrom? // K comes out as 8.89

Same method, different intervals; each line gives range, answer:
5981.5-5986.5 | 9.36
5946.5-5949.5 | 9.09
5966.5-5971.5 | 10.3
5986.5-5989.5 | 9.65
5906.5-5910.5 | 9.63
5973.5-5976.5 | 9.22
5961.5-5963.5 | 10.6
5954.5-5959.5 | 9.94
